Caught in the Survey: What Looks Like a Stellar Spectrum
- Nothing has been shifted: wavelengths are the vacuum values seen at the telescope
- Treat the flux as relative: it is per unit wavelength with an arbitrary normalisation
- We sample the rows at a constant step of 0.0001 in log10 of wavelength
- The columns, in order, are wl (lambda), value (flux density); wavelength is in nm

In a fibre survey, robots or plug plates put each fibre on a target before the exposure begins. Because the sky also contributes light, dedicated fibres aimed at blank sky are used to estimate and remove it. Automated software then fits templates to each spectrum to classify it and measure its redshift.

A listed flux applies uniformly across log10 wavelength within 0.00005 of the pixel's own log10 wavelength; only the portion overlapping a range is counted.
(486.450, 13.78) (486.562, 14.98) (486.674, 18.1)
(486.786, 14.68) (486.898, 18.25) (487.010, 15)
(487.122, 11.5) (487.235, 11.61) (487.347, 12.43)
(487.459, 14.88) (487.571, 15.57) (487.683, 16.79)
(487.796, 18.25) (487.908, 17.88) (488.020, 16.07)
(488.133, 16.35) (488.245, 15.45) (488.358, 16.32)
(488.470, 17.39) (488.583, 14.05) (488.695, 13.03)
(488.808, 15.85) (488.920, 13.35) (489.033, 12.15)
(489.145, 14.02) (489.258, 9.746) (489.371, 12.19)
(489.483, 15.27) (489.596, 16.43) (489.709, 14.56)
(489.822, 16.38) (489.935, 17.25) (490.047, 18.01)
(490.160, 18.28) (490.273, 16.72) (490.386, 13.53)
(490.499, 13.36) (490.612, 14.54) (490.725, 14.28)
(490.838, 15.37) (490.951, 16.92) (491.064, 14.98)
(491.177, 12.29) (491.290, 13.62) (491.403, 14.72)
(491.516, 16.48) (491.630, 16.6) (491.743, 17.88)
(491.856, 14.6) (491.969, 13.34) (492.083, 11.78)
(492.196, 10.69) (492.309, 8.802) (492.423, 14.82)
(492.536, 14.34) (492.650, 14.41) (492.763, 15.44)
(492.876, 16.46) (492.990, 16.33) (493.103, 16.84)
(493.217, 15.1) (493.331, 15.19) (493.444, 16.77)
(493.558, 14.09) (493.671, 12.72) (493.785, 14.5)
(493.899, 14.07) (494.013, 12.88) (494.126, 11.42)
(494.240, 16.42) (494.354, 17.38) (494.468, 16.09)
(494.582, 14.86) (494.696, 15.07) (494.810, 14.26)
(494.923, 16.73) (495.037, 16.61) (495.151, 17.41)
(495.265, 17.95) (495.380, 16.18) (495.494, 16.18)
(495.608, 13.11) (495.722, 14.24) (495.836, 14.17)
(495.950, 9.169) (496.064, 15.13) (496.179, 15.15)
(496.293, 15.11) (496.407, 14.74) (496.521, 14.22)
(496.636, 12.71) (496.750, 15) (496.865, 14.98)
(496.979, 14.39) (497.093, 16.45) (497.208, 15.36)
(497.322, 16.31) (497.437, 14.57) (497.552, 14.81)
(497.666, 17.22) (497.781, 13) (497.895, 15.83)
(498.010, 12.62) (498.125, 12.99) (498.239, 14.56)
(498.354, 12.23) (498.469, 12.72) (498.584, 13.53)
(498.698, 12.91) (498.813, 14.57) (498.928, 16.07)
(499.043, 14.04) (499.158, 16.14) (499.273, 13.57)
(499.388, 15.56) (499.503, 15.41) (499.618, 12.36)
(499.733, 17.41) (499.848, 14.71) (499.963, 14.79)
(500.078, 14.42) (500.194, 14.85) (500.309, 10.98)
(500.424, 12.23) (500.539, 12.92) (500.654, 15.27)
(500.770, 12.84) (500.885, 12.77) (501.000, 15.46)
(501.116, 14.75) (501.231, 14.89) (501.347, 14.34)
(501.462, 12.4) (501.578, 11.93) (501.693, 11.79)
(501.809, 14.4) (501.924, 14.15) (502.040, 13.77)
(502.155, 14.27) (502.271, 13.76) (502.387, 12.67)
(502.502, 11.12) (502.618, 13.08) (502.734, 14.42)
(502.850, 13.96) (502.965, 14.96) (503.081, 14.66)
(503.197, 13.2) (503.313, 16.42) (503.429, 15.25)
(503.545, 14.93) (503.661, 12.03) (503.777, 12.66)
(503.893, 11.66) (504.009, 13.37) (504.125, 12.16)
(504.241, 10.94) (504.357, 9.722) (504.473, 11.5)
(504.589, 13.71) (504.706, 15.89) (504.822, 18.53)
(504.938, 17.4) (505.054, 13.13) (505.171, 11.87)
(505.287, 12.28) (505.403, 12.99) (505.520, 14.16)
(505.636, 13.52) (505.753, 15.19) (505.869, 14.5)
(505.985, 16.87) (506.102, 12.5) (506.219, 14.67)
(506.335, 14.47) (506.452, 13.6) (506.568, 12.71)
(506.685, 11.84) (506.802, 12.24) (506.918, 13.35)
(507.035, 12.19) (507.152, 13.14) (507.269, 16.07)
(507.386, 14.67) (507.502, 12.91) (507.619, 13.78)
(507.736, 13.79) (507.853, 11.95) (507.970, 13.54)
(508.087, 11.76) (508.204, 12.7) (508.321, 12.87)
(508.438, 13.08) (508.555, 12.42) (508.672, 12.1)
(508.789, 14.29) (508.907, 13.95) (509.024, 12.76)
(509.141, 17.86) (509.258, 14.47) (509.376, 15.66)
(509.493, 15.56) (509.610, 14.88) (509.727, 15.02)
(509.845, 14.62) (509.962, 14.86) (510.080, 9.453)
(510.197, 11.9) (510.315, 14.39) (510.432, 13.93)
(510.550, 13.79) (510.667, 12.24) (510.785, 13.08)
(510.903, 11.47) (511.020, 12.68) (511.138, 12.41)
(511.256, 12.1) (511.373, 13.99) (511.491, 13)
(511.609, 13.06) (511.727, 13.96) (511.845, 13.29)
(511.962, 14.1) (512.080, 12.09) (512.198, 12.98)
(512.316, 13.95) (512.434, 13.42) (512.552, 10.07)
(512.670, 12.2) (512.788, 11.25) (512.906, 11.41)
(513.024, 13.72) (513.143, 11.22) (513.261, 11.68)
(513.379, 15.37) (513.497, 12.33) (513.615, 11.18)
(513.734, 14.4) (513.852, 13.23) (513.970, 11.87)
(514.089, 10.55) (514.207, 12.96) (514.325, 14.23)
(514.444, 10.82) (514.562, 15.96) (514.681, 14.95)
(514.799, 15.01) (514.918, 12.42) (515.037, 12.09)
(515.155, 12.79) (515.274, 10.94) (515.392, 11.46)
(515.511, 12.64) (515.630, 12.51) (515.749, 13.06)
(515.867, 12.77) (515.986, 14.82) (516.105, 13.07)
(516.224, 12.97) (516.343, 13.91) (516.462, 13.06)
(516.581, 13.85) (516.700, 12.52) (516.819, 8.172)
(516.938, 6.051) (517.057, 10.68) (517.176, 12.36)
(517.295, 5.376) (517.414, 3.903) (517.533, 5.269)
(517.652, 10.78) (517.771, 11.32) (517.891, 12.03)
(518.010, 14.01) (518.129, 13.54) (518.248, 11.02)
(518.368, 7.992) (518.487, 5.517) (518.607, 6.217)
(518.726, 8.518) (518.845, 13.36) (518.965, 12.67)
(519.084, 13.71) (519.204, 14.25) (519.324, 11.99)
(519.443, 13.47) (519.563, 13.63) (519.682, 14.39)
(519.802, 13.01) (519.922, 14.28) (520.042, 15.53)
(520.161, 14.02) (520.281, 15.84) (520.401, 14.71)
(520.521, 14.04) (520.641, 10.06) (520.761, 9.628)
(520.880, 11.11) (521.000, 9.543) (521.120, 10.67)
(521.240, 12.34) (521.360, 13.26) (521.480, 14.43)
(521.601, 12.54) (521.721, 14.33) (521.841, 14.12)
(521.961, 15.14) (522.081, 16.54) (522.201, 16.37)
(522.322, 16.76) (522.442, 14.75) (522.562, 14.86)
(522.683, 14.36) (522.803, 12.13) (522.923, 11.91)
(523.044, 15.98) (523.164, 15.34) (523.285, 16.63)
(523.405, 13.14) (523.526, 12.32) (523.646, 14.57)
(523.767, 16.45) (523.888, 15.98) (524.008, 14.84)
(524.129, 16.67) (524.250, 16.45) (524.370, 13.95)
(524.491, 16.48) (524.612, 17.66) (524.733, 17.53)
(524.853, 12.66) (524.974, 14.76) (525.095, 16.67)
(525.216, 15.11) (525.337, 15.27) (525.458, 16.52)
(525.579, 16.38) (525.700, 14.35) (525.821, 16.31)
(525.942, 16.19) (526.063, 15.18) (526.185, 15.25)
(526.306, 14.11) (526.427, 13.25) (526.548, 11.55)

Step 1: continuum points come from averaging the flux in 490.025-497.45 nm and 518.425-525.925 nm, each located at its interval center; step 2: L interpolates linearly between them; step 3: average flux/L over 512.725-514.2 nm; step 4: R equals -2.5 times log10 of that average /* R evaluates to 0.154 mag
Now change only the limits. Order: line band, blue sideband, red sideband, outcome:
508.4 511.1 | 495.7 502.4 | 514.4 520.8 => -0.066 mag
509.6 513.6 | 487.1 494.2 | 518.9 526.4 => 0.129 mag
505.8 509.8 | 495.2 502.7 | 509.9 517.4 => -0.052 mag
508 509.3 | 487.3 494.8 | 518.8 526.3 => 0.089 mag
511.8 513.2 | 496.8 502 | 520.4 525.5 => 0.149 mag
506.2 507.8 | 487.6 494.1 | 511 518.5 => -0.044 mag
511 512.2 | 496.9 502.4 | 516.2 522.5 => -0.016 mag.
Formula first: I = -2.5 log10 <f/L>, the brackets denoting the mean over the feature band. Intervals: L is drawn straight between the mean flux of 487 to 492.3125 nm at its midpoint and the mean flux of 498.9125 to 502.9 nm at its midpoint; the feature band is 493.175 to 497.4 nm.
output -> -0.04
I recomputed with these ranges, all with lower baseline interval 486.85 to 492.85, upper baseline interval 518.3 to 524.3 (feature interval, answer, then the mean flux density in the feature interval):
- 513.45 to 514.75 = 0.06 mag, 13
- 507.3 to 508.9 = 0.07 mag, 13.1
